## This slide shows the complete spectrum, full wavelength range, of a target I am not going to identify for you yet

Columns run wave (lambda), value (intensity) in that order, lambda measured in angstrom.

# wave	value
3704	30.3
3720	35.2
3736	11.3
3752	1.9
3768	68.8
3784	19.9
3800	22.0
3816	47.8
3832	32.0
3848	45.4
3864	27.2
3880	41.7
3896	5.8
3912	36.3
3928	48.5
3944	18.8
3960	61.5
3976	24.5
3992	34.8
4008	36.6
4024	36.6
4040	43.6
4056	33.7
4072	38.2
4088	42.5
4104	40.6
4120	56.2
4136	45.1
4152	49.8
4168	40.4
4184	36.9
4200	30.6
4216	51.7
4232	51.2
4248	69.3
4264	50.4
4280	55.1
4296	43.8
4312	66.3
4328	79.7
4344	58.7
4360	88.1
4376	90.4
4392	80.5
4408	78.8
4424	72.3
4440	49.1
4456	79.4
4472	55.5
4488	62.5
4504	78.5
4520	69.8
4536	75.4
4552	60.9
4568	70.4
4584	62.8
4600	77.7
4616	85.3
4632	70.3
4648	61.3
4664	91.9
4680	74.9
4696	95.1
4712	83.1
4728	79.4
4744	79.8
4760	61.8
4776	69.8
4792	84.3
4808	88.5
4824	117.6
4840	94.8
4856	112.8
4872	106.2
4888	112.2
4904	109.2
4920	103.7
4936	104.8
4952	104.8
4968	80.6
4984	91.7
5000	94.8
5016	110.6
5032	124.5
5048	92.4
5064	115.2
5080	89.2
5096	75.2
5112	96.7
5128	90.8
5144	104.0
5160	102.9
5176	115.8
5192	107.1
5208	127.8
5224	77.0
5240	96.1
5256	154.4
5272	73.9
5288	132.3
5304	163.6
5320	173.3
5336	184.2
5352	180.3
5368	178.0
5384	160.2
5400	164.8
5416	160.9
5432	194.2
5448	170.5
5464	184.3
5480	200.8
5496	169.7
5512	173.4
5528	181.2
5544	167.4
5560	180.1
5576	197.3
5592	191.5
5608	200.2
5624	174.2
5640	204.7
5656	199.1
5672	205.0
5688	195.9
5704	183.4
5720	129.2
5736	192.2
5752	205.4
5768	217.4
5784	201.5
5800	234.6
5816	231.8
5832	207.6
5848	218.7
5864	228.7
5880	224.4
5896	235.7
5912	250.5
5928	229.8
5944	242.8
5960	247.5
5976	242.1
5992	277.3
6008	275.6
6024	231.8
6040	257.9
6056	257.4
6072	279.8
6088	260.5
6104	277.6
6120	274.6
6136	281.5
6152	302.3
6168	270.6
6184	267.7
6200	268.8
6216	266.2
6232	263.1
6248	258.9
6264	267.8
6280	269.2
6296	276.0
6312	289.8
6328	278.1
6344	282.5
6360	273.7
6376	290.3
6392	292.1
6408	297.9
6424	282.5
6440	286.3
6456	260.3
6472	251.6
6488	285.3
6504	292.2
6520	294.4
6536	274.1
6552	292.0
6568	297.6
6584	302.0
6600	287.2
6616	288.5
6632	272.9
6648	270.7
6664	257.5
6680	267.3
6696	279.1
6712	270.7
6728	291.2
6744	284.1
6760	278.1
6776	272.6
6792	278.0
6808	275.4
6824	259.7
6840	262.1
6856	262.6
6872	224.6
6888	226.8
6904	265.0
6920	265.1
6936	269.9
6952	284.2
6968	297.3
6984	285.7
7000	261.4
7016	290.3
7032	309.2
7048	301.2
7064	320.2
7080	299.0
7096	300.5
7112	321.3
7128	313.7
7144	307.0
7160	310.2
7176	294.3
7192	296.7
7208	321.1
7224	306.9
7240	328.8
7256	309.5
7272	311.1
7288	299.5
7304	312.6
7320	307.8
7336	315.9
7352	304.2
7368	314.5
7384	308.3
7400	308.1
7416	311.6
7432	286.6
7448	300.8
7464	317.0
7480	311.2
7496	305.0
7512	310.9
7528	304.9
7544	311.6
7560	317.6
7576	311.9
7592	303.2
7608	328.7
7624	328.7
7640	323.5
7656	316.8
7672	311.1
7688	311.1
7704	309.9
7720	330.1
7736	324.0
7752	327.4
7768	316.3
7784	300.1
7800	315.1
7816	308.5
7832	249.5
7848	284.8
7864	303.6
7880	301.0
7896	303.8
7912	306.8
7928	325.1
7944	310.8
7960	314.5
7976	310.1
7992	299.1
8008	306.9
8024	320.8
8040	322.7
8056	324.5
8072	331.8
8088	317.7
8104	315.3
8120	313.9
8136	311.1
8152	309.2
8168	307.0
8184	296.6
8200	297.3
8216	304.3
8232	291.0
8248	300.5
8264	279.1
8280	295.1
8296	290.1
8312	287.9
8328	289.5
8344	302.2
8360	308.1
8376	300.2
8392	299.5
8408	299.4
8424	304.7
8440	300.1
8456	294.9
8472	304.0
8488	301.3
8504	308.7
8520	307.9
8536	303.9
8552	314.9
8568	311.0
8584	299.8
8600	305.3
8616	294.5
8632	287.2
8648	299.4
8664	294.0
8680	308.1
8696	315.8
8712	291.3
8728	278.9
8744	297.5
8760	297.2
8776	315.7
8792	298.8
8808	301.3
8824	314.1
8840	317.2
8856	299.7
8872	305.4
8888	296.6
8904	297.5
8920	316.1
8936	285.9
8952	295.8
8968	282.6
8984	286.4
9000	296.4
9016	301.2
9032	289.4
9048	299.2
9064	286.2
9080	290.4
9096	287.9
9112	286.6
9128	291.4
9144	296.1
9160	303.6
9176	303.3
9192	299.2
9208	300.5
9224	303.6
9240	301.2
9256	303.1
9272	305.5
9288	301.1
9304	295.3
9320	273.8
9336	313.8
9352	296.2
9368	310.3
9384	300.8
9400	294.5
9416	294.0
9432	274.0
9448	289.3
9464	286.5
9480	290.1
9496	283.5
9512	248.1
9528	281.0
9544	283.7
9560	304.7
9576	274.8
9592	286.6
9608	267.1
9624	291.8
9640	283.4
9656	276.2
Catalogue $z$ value 0.329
